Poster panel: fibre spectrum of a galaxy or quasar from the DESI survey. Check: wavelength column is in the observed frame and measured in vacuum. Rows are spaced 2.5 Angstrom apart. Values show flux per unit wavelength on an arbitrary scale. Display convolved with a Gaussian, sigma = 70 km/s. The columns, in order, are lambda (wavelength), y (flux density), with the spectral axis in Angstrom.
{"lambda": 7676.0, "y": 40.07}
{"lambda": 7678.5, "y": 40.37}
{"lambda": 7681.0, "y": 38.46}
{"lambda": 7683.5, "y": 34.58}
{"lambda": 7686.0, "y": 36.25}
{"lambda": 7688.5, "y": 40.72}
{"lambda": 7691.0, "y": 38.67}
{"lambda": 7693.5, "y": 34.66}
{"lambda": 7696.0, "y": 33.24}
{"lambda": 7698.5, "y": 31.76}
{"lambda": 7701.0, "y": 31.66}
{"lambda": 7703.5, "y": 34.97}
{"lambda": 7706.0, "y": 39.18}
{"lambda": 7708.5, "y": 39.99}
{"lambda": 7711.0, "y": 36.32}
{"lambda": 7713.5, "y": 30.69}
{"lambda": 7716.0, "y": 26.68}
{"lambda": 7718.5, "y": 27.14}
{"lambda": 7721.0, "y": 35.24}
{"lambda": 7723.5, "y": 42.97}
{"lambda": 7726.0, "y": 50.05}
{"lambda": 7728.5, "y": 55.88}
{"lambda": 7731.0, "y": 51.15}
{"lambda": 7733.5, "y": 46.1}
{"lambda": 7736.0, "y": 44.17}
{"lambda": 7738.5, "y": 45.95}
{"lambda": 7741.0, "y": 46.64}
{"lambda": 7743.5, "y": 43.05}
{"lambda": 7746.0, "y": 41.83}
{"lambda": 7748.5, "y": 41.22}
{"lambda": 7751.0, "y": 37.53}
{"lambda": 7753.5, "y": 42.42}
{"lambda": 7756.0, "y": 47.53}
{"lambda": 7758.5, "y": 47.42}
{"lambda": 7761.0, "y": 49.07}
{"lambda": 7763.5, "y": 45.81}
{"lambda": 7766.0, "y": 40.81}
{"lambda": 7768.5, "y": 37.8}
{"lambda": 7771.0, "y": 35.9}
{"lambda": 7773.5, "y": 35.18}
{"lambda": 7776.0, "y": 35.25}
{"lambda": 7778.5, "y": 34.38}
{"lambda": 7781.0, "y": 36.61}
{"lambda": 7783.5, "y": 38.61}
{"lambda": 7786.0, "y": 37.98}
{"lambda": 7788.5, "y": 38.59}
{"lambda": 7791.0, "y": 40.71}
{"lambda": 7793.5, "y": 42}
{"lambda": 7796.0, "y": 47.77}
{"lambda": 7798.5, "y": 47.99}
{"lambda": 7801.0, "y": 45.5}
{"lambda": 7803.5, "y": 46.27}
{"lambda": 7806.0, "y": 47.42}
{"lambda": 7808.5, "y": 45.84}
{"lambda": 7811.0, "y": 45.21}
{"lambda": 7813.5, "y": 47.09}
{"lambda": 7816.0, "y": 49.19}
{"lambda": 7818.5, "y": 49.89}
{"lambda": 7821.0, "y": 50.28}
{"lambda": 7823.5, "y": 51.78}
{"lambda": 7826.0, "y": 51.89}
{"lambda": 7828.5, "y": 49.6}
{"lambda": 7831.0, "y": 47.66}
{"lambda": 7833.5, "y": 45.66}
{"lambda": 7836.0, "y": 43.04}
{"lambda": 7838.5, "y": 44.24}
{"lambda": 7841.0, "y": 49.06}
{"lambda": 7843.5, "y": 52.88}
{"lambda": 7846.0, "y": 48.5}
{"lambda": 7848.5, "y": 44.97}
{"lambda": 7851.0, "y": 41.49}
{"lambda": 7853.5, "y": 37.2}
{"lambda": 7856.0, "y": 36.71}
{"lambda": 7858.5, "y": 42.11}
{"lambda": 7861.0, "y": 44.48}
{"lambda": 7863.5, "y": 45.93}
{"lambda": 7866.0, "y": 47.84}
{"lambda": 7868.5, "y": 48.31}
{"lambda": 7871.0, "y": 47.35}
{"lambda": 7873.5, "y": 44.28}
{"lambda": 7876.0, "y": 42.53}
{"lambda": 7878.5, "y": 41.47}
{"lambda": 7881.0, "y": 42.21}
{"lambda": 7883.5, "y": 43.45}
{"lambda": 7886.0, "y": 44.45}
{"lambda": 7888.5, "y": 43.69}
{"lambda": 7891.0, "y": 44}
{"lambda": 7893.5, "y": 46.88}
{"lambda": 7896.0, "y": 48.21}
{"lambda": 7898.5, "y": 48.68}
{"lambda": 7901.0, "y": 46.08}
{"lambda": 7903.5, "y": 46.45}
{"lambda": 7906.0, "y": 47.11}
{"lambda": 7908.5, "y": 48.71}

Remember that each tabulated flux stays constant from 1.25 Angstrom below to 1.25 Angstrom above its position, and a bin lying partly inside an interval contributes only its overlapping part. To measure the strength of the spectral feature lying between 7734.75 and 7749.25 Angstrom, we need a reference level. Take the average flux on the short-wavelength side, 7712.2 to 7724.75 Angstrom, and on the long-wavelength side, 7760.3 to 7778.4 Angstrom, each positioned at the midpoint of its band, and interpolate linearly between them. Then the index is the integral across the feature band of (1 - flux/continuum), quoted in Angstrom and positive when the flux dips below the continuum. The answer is -3.3 Angstrom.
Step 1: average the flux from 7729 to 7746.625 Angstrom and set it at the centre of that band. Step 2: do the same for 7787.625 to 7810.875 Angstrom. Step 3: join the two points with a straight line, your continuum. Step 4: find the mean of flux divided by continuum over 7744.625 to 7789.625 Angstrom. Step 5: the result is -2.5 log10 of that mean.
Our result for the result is 0.13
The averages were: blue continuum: 46.1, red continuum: 44.8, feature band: 40.2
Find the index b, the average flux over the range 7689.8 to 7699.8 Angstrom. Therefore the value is 34.5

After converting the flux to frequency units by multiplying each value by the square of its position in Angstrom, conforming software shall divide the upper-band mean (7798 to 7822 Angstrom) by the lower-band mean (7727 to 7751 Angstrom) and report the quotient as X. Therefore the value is 1.1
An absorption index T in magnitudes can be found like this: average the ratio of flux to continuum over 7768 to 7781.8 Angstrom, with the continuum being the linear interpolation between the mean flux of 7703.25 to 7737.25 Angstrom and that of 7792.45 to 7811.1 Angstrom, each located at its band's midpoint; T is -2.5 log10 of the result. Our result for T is 0.230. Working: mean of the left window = 40.2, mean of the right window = 46.1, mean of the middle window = 35.7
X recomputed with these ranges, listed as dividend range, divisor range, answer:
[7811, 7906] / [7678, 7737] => 1.25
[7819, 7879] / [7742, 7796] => 1.15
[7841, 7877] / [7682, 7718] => 1.34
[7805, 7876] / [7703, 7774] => 1.15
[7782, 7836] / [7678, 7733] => 1.25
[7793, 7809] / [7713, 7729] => 1.25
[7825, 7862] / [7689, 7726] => 1.33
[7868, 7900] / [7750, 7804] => 1.12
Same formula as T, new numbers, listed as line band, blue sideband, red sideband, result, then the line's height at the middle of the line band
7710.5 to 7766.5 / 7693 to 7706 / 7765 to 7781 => -0.20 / 35.2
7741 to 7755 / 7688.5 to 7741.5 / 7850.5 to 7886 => -0.05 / 40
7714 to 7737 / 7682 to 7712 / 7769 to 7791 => -0.15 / 36.3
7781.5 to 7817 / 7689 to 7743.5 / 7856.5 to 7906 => -0.05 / 42.2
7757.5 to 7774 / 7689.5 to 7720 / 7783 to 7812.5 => -0.04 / 40.4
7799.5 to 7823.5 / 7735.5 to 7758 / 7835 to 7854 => -0.07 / 44.8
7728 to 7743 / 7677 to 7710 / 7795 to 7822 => -0.18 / 40.5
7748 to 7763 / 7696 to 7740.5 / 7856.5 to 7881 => -0.10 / 40.6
